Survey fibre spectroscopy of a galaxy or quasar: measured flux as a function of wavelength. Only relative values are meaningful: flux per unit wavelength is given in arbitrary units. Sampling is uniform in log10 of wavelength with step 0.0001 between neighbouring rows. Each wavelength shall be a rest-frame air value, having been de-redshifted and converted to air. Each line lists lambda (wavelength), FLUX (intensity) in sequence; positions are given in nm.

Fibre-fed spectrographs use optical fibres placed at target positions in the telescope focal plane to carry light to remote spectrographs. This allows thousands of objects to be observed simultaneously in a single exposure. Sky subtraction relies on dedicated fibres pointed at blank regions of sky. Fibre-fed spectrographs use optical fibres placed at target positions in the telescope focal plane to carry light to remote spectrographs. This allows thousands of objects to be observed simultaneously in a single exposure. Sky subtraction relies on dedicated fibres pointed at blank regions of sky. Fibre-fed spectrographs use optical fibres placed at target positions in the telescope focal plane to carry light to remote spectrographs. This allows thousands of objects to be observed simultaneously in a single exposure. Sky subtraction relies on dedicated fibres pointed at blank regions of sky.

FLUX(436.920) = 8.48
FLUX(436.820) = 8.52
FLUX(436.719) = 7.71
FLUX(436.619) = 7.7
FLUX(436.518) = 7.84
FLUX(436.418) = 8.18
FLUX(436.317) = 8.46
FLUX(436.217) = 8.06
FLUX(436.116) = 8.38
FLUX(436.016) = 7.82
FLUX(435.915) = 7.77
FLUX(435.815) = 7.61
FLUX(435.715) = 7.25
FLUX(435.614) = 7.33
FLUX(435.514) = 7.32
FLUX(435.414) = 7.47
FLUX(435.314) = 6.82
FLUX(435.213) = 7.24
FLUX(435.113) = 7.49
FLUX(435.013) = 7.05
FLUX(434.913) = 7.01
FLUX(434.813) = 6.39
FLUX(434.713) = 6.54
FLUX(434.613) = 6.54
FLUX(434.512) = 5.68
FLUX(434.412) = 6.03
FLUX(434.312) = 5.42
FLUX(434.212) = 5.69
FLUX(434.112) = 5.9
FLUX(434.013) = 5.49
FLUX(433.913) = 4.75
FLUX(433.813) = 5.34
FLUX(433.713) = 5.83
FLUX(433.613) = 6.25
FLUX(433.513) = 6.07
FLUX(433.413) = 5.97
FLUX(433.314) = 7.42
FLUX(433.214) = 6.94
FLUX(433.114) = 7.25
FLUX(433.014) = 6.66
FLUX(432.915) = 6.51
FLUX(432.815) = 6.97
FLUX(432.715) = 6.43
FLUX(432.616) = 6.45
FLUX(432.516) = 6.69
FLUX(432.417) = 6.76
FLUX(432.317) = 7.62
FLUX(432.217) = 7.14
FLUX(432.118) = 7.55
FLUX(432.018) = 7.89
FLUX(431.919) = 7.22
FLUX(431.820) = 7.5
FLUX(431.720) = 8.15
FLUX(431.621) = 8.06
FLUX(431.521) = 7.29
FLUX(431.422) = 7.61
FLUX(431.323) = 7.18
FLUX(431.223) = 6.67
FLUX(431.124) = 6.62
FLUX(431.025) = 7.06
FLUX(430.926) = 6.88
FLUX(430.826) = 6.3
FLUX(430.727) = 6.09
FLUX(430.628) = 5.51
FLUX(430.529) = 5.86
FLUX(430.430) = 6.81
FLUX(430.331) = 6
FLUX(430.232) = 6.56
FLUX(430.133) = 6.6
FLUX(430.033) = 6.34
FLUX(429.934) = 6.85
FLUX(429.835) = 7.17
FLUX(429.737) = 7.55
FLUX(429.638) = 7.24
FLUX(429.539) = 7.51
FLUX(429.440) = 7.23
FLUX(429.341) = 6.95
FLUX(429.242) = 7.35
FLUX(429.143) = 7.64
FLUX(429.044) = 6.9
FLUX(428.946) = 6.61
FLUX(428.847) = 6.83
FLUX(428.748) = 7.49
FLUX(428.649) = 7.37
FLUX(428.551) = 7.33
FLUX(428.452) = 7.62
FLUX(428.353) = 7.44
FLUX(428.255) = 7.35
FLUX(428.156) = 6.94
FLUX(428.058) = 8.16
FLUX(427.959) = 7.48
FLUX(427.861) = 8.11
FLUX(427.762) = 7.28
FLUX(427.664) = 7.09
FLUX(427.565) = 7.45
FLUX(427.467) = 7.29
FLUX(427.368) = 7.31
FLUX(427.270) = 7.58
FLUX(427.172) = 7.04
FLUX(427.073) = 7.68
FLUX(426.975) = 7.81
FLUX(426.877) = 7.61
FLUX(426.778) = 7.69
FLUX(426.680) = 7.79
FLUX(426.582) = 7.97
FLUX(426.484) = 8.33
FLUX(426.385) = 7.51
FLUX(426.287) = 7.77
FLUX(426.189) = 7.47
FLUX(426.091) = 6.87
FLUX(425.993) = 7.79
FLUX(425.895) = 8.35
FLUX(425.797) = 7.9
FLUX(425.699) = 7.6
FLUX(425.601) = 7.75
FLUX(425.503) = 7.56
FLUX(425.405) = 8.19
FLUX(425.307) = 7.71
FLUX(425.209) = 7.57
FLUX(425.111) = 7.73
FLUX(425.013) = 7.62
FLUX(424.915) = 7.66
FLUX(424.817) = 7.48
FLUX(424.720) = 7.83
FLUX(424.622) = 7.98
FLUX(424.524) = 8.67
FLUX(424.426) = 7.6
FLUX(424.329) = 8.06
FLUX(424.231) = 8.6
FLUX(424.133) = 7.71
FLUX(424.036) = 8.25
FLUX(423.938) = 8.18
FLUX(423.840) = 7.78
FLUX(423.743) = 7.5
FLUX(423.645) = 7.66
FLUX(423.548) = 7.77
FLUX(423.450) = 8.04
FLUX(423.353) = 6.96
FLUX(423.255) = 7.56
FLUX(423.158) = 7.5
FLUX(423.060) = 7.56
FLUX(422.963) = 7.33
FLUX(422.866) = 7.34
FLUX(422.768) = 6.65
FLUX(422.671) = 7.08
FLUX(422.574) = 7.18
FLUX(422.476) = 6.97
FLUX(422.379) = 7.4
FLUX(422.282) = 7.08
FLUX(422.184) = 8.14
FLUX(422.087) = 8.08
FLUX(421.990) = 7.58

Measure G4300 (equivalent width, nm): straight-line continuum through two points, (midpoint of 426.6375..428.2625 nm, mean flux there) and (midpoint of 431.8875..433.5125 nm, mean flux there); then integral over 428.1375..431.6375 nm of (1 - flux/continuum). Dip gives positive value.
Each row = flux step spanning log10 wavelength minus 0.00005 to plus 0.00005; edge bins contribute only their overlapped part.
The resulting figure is 0.14 nm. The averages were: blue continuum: 7.51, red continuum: 6.94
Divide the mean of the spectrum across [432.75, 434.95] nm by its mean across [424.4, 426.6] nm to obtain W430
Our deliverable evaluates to 0.80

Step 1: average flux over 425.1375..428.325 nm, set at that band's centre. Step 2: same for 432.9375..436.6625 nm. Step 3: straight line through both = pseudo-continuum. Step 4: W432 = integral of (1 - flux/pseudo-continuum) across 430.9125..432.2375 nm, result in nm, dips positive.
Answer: -0.04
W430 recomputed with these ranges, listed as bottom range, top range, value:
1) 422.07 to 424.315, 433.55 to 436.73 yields 0.91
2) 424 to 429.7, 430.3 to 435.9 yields 0.88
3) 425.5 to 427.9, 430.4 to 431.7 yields 0.89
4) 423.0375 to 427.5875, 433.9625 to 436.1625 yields 0.88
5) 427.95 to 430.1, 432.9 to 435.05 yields 0.86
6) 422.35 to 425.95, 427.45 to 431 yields 0.91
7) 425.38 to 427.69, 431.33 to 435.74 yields 0.88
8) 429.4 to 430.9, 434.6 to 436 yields 1.08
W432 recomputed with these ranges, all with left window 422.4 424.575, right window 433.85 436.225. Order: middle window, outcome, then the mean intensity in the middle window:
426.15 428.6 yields -0.07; 7.56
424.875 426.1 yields -0.04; 7.74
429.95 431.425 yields 0.12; 6.51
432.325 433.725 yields 0.06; 6.64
